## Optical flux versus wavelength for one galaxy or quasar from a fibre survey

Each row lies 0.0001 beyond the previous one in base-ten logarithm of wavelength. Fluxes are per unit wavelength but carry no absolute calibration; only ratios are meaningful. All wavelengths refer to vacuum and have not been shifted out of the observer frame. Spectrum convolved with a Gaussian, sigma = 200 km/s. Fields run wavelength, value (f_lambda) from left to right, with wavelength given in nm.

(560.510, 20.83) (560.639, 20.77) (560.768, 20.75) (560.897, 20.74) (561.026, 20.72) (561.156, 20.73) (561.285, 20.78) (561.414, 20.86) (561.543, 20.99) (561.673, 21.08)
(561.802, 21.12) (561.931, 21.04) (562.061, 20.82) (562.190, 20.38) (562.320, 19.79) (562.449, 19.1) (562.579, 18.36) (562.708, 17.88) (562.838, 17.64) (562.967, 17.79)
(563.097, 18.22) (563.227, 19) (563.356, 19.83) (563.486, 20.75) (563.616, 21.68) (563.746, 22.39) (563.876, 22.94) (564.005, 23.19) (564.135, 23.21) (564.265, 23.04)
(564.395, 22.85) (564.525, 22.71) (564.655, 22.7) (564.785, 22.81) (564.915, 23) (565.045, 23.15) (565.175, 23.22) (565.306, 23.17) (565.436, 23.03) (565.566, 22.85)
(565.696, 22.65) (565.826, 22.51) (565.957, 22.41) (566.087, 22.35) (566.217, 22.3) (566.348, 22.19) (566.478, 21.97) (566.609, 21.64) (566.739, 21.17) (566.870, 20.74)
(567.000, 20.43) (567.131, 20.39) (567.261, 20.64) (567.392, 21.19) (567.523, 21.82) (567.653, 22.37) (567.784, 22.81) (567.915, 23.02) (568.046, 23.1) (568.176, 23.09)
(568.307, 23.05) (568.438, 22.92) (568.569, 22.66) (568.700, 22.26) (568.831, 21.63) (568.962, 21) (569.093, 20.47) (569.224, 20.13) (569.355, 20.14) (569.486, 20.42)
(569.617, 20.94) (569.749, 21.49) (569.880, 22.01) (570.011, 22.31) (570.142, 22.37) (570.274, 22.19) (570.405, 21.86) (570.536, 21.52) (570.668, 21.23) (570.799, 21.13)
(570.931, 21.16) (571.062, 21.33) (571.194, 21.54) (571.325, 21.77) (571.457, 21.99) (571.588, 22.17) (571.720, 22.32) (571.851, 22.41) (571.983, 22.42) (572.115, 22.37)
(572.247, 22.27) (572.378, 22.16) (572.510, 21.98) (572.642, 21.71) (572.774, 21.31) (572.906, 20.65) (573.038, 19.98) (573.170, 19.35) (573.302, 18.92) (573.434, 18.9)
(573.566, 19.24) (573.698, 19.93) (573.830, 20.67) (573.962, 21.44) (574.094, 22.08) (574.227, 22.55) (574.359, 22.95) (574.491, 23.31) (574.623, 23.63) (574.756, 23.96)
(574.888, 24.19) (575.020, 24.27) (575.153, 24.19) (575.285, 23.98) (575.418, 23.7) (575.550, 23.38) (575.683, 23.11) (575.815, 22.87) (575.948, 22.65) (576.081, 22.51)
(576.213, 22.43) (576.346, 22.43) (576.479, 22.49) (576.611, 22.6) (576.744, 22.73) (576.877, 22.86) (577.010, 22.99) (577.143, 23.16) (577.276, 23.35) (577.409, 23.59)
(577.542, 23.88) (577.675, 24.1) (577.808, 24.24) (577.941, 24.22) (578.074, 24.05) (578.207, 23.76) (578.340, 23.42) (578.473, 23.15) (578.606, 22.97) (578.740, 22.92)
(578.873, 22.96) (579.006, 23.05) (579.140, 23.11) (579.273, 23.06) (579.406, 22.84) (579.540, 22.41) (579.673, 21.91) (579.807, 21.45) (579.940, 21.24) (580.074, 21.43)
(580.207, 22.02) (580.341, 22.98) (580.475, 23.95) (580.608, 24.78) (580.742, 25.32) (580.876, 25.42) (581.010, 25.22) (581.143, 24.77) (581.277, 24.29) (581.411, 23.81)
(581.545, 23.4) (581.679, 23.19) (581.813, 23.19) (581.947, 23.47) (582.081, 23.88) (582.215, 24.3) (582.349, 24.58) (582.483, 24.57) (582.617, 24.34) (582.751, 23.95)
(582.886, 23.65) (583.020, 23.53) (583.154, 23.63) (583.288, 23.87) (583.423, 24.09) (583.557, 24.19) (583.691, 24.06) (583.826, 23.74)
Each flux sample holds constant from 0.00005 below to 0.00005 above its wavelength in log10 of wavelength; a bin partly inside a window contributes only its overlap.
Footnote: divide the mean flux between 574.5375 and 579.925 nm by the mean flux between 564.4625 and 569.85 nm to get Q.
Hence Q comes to 1.1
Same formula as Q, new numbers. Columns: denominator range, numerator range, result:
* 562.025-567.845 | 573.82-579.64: 1.08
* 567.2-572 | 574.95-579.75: 1.06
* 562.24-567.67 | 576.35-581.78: 1.09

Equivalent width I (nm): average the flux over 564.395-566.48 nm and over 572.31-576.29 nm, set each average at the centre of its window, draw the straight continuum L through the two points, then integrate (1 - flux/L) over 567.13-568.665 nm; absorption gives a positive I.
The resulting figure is 0.01 nm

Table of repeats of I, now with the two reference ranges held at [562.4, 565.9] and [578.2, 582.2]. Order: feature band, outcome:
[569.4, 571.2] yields 0.054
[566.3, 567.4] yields 0.033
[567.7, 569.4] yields -0.005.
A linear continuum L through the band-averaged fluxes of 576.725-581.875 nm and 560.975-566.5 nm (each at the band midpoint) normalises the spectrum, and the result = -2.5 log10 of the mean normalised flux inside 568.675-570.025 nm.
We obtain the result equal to 0.05 mag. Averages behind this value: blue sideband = 21.4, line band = 21.1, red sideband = 23.4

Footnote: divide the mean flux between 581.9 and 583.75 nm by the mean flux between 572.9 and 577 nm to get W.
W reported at 1.1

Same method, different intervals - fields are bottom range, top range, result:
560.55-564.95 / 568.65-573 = 1.03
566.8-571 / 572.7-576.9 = 1.02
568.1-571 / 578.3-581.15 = 1.07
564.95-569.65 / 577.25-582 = 1.07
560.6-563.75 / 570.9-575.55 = 1.09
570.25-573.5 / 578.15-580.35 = 1.06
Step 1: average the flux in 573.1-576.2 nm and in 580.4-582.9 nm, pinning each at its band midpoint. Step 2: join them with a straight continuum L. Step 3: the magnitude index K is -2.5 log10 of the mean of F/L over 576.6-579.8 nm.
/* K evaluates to 0.00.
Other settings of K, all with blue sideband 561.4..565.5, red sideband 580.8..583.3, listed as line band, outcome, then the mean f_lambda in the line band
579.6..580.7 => 0.058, 22.5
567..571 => 0.018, 21.7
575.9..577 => 0.028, 22.6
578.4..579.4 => 0.026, 23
